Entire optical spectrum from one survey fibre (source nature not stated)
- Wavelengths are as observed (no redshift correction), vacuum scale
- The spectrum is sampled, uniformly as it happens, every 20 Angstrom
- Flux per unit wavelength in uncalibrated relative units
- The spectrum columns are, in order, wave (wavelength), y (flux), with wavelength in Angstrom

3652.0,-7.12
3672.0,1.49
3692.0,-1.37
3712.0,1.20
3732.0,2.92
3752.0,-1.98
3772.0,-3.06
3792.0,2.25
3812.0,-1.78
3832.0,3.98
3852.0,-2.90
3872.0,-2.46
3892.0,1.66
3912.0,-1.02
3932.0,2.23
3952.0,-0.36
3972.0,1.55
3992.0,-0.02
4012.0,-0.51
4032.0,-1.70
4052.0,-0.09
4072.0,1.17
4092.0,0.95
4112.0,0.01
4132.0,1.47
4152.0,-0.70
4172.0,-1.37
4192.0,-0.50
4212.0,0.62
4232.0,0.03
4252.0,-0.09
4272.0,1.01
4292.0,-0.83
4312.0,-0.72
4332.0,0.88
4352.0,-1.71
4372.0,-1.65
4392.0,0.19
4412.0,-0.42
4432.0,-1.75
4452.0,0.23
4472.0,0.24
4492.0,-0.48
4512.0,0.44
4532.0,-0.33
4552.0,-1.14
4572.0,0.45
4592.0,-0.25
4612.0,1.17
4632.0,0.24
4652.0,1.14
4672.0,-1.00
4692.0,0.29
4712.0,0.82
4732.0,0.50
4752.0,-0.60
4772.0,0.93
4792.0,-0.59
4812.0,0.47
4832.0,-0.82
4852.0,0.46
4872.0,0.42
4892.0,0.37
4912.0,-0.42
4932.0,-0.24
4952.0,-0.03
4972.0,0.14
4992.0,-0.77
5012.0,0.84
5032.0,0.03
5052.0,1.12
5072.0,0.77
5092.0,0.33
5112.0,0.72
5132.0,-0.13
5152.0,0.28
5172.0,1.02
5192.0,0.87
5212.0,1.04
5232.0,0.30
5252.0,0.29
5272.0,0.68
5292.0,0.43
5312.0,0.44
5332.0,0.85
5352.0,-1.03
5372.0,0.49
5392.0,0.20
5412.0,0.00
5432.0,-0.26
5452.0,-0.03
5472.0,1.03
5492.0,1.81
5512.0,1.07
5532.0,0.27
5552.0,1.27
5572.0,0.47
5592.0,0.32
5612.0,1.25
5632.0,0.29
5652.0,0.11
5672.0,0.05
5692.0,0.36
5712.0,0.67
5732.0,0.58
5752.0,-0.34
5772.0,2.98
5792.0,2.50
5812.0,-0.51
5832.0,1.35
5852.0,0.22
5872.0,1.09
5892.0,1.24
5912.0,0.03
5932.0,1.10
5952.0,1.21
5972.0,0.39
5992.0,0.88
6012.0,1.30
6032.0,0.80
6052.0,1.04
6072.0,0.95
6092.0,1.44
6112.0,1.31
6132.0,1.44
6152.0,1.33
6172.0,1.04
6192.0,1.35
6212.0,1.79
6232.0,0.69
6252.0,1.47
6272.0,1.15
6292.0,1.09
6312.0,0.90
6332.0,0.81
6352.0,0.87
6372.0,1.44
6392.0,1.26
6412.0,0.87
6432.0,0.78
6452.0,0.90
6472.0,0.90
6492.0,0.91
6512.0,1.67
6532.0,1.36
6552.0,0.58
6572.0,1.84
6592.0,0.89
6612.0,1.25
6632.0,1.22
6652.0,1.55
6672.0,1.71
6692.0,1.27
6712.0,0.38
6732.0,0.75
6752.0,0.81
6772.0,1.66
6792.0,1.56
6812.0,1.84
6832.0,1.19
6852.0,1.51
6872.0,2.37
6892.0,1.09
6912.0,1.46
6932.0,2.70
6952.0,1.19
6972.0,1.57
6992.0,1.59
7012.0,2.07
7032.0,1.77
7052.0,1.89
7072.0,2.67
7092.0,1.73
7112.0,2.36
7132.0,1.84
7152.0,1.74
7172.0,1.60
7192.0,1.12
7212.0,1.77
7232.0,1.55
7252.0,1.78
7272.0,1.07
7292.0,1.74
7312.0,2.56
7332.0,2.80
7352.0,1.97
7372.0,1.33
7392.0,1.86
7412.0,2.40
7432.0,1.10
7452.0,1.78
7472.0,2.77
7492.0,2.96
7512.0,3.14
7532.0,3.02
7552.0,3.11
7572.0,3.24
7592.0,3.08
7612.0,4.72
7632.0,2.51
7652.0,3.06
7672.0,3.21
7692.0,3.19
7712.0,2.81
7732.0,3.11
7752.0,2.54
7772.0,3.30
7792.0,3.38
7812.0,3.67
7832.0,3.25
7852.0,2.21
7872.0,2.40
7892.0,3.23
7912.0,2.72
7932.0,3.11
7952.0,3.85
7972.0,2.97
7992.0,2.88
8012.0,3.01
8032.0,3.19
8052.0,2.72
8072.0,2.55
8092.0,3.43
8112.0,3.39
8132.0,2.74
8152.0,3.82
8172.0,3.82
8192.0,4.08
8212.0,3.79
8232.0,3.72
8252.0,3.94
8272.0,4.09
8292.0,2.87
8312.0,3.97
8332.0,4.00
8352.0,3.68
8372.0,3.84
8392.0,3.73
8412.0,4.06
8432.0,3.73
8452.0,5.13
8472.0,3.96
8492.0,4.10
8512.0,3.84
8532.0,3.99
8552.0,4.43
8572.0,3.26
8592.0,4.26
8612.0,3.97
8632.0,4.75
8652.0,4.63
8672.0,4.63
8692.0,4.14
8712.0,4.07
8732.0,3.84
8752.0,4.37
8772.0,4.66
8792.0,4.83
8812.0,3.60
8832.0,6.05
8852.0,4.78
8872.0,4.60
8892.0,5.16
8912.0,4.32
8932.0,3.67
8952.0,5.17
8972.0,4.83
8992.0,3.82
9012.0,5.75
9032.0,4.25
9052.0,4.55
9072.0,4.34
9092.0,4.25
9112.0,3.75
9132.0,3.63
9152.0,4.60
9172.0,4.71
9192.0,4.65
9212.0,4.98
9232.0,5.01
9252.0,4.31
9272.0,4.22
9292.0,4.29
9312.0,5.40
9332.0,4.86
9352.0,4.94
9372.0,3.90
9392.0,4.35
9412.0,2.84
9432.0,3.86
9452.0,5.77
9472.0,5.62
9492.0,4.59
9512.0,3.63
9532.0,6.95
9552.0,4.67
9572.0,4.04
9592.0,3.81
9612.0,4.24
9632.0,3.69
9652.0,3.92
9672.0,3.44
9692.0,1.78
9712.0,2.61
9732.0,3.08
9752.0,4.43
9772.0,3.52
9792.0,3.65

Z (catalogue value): 0.87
